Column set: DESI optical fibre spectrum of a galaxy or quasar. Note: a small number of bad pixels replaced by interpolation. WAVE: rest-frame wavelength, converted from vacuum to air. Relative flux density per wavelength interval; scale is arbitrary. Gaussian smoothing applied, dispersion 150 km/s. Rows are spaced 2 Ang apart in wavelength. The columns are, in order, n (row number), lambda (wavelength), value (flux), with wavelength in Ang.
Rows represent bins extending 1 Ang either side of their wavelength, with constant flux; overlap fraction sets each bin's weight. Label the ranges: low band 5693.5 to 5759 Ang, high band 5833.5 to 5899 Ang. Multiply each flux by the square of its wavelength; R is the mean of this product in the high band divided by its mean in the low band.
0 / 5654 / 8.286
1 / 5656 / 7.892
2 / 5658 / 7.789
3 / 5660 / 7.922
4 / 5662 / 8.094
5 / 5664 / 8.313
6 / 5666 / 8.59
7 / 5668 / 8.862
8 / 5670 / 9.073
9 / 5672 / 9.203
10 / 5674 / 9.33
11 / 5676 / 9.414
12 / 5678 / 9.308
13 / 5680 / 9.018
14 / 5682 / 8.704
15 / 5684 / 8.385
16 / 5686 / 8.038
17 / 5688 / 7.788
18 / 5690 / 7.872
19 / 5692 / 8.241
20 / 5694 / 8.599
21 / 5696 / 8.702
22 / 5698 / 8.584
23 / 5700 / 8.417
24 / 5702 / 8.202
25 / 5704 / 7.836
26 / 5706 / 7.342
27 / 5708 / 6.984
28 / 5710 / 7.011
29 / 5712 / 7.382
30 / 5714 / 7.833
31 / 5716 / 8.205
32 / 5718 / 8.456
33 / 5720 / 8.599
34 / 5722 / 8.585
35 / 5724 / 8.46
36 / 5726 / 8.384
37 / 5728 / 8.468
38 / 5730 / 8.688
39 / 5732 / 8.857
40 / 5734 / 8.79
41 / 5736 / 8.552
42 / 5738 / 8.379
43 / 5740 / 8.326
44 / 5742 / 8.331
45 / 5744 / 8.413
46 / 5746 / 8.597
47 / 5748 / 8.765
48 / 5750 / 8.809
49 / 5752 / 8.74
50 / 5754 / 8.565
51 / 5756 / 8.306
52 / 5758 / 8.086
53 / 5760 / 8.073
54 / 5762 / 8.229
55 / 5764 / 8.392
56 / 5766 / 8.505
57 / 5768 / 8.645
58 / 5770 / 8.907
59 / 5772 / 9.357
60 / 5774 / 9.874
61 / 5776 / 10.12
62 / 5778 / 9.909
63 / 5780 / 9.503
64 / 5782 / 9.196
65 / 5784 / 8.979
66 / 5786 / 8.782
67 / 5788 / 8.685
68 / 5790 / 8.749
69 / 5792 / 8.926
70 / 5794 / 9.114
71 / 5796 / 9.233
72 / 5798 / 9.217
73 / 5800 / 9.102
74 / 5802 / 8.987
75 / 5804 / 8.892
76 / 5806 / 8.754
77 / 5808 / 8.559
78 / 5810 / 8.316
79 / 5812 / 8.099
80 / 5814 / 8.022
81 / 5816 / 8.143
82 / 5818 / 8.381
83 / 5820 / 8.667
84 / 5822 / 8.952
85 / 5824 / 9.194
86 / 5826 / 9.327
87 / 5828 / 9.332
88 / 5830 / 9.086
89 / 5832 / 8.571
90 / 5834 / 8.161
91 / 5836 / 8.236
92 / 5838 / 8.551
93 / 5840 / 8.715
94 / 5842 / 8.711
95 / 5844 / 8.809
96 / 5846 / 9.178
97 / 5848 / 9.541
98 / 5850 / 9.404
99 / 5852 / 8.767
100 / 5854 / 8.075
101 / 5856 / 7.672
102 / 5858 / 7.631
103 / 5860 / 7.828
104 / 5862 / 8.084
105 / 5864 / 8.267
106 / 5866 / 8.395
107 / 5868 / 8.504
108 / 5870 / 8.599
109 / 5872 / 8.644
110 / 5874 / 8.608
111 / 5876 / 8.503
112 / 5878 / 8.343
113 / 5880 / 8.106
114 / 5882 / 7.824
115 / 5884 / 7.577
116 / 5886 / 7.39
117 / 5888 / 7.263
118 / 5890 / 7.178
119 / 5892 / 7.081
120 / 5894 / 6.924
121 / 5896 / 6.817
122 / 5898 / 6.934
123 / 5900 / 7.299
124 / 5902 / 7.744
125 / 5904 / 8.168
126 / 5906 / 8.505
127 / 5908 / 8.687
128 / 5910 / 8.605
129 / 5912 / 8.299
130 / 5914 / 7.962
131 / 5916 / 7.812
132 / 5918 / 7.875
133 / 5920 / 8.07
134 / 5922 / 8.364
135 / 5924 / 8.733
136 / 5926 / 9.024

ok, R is 1.0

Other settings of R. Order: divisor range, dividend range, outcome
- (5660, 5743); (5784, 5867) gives 1.08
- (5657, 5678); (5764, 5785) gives 1.11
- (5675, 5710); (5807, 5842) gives 1.09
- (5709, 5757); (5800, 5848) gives 1.07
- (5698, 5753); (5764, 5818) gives 1.10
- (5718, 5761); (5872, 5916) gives 0.97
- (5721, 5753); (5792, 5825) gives 1.04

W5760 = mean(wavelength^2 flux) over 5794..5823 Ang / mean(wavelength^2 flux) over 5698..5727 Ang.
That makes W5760 1.1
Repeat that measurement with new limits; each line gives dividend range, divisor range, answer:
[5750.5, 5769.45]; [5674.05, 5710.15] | 1.04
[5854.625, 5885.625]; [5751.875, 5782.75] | 0.95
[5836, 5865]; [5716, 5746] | 1.04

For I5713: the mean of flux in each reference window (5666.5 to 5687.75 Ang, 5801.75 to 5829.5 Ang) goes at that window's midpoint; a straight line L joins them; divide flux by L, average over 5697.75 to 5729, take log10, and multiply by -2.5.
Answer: 0.10 mag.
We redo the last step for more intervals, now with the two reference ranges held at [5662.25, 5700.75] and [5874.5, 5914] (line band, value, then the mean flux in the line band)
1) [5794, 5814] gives -0.08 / 8.77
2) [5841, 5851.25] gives -0.15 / 9.12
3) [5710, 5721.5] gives 0.06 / 8.02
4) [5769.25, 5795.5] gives -0.13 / 9.24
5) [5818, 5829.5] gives -0.12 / 9.03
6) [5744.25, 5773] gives -0.03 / 8.57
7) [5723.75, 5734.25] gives -0.02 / 8.61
